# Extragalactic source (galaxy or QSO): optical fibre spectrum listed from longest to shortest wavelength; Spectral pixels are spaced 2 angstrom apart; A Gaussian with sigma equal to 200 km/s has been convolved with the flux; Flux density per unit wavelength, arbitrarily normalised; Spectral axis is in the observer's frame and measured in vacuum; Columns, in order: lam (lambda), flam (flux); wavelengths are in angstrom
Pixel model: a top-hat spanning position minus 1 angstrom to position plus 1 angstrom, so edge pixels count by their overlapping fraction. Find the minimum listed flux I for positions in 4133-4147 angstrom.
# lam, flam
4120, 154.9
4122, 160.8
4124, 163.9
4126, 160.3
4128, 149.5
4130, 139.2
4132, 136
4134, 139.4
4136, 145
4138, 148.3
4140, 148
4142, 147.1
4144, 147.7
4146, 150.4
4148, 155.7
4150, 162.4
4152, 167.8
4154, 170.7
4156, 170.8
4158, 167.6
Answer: 139.4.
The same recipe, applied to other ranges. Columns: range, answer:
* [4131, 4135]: 136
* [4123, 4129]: 149.5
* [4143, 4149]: 147.7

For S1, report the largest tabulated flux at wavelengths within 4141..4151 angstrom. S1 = 162.4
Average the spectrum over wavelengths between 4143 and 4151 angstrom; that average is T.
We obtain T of 154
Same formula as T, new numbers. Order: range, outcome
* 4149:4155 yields 167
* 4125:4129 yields 155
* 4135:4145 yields 147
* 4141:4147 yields 148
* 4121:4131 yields 155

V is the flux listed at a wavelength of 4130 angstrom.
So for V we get 139.2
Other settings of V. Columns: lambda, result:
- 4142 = 147.1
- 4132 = 136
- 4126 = 160.3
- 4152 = 167.8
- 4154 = 170.7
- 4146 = 150.4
